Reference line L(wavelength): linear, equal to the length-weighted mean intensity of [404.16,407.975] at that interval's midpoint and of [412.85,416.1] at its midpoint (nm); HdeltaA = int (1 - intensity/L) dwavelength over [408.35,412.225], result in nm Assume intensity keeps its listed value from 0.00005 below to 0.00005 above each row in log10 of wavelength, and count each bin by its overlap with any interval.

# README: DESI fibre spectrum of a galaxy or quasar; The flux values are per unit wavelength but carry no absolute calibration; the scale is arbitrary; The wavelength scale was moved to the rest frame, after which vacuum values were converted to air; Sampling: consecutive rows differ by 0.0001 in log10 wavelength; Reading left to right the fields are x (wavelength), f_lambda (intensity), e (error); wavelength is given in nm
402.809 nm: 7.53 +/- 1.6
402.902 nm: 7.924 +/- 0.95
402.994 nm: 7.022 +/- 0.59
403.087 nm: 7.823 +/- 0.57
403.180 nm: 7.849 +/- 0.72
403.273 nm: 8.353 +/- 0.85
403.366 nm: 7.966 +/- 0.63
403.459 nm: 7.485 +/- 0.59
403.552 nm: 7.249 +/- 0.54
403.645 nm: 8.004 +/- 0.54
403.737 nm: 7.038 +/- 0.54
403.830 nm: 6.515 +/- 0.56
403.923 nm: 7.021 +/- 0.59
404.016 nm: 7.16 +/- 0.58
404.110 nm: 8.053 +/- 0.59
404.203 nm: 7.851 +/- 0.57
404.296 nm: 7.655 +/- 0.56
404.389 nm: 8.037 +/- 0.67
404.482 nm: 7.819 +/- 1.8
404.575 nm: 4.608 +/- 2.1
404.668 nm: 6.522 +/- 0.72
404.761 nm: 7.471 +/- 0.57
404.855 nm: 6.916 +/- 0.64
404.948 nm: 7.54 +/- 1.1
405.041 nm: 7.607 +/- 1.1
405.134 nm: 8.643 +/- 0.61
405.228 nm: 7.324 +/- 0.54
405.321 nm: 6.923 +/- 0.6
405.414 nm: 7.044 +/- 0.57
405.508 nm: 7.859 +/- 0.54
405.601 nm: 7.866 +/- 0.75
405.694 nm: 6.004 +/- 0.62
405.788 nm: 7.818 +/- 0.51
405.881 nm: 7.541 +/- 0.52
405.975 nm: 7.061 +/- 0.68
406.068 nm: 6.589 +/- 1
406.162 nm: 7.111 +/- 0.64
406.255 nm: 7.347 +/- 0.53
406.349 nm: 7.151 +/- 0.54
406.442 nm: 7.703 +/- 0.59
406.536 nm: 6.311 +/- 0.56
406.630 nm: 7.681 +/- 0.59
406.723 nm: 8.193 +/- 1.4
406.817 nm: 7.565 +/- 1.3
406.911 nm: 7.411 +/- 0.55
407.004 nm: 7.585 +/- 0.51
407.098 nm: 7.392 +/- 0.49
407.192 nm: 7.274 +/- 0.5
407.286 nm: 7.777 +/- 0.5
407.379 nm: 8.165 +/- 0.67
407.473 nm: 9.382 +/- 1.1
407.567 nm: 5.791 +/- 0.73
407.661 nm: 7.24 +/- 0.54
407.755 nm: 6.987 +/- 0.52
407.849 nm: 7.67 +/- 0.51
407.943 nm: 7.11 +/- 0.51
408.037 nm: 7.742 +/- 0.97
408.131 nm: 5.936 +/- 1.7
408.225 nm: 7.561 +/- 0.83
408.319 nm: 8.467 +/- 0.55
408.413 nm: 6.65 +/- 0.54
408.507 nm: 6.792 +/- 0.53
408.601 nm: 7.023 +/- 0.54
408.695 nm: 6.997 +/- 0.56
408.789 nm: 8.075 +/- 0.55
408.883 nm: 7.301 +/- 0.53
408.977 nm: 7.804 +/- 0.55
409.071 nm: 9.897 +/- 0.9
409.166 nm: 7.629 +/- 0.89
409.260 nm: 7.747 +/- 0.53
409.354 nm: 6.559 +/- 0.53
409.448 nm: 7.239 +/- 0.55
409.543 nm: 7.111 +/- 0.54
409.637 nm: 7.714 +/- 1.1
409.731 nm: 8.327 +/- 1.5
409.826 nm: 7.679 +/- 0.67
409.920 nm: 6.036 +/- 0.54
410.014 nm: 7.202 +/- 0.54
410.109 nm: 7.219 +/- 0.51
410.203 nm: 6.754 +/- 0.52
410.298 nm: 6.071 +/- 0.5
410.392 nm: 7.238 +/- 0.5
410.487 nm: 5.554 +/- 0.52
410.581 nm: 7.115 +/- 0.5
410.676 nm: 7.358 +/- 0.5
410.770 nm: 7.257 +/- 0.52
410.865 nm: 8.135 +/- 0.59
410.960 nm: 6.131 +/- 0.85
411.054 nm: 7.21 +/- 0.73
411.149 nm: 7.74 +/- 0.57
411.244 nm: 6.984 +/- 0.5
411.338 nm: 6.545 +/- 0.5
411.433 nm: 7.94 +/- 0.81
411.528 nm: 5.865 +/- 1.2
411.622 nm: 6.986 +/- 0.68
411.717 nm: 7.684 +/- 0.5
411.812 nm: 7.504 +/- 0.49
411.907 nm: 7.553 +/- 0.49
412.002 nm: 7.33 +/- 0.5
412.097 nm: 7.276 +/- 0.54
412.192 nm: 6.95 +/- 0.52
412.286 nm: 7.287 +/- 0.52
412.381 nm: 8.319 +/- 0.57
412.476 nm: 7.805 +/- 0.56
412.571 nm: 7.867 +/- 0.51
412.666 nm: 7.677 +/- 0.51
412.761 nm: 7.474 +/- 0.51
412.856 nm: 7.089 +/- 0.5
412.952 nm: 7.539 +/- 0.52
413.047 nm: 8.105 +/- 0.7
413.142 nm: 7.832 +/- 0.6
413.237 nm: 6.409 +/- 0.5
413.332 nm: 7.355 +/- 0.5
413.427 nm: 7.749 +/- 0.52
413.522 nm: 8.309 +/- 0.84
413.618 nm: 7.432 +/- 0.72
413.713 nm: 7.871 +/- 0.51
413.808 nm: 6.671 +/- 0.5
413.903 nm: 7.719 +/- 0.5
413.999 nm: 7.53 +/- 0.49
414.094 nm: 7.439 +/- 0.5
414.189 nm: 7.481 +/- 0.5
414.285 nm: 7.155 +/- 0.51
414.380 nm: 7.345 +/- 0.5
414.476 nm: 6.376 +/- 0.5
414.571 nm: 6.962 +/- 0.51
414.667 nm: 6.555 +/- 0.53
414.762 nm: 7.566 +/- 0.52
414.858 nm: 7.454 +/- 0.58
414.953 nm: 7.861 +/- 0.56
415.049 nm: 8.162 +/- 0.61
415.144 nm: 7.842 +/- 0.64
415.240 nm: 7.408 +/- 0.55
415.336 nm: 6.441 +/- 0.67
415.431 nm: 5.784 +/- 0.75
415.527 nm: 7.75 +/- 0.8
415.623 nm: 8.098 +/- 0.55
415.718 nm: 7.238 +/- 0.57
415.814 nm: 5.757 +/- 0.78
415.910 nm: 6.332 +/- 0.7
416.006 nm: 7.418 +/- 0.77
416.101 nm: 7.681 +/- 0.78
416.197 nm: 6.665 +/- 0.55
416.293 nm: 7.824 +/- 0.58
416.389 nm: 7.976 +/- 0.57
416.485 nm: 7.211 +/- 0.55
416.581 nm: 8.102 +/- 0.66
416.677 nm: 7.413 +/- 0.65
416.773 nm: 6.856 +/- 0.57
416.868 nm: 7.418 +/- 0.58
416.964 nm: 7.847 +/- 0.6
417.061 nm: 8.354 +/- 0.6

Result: 0.05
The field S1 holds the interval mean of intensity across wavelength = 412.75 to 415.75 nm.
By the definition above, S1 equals 7.37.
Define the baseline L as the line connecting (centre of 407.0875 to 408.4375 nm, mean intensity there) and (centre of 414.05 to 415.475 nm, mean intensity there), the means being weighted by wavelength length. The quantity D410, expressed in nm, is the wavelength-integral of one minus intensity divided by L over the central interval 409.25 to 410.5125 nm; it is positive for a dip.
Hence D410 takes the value 0.05 nm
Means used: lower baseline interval 7.42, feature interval 7.04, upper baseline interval 7.19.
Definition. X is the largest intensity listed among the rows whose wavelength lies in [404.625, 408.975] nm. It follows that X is 9.382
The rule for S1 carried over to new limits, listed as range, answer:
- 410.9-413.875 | 7.38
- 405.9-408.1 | 7.39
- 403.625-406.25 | 7.27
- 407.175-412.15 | 7.29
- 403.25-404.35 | 7.51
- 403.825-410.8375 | 7.32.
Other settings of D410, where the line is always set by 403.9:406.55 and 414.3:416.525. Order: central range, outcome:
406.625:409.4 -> -0.10 nm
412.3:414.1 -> -0.09 nm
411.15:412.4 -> 0.00 nm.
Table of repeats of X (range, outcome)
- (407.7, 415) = 9.897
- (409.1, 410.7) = 8.327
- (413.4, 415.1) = 8.309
